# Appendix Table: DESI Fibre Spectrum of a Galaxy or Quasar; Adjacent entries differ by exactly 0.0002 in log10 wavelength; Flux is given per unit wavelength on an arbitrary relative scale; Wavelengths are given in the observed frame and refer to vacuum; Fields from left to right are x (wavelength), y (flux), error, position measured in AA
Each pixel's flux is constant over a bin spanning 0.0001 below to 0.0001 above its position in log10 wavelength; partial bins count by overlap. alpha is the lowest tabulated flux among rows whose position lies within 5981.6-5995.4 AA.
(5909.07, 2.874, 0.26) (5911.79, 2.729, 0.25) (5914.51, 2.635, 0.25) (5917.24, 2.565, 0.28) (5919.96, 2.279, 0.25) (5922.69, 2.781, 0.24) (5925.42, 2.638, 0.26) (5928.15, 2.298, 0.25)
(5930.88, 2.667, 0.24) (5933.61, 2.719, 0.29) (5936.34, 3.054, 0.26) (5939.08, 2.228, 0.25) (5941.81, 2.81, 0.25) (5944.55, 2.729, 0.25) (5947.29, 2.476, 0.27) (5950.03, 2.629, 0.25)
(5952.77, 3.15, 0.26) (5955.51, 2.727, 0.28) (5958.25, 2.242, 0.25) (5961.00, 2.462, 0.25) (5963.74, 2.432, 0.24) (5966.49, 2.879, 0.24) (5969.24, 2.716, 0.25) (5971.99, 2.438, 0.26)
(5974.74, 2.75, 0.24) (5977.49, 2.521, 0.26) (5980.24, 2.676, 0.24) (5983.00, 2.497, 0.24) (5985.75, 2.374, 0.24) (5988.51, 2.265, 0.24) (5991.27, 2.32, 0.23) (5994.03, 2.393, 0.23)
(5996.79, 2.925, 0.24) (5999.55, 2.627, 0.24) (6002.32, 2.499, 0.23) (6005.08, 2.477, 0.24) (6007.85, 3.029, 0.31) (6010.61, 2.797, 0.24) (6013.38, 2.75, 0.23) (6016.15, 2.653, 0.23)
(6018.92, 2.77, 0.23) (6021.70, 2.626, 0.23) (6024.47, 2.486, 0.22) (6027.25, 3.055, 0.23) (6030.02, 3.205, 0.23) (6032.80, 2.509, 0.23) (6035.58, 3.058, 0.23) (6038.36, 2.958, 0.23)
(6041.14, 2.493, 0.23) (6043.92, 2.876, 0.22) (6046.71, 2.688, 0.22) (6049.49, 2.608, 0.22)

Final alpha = 2.265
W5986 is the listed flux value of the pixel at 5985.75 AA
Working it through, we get 2.374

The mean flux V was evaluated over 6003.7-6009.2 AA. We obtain 2.75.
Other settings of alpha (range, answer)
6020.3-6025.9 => 2.486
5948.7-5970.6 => 2.242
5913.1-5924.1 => 2.279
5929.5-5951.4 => 2.228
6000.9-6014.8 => 2.477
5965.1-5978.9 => 2.438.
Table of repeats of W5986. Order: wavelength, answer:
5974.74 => 2.75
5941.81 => 2.81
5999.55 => 2.627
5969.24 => 2.716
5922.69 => 2.781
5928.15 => 2.298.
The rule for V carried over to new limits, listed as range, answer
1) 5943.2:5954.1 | 2.74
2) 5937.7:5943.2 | 2.52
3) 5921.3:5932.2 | 2.59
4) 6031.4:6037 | 2.78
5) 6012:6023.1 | 2.7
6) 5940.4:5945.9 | 2.77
